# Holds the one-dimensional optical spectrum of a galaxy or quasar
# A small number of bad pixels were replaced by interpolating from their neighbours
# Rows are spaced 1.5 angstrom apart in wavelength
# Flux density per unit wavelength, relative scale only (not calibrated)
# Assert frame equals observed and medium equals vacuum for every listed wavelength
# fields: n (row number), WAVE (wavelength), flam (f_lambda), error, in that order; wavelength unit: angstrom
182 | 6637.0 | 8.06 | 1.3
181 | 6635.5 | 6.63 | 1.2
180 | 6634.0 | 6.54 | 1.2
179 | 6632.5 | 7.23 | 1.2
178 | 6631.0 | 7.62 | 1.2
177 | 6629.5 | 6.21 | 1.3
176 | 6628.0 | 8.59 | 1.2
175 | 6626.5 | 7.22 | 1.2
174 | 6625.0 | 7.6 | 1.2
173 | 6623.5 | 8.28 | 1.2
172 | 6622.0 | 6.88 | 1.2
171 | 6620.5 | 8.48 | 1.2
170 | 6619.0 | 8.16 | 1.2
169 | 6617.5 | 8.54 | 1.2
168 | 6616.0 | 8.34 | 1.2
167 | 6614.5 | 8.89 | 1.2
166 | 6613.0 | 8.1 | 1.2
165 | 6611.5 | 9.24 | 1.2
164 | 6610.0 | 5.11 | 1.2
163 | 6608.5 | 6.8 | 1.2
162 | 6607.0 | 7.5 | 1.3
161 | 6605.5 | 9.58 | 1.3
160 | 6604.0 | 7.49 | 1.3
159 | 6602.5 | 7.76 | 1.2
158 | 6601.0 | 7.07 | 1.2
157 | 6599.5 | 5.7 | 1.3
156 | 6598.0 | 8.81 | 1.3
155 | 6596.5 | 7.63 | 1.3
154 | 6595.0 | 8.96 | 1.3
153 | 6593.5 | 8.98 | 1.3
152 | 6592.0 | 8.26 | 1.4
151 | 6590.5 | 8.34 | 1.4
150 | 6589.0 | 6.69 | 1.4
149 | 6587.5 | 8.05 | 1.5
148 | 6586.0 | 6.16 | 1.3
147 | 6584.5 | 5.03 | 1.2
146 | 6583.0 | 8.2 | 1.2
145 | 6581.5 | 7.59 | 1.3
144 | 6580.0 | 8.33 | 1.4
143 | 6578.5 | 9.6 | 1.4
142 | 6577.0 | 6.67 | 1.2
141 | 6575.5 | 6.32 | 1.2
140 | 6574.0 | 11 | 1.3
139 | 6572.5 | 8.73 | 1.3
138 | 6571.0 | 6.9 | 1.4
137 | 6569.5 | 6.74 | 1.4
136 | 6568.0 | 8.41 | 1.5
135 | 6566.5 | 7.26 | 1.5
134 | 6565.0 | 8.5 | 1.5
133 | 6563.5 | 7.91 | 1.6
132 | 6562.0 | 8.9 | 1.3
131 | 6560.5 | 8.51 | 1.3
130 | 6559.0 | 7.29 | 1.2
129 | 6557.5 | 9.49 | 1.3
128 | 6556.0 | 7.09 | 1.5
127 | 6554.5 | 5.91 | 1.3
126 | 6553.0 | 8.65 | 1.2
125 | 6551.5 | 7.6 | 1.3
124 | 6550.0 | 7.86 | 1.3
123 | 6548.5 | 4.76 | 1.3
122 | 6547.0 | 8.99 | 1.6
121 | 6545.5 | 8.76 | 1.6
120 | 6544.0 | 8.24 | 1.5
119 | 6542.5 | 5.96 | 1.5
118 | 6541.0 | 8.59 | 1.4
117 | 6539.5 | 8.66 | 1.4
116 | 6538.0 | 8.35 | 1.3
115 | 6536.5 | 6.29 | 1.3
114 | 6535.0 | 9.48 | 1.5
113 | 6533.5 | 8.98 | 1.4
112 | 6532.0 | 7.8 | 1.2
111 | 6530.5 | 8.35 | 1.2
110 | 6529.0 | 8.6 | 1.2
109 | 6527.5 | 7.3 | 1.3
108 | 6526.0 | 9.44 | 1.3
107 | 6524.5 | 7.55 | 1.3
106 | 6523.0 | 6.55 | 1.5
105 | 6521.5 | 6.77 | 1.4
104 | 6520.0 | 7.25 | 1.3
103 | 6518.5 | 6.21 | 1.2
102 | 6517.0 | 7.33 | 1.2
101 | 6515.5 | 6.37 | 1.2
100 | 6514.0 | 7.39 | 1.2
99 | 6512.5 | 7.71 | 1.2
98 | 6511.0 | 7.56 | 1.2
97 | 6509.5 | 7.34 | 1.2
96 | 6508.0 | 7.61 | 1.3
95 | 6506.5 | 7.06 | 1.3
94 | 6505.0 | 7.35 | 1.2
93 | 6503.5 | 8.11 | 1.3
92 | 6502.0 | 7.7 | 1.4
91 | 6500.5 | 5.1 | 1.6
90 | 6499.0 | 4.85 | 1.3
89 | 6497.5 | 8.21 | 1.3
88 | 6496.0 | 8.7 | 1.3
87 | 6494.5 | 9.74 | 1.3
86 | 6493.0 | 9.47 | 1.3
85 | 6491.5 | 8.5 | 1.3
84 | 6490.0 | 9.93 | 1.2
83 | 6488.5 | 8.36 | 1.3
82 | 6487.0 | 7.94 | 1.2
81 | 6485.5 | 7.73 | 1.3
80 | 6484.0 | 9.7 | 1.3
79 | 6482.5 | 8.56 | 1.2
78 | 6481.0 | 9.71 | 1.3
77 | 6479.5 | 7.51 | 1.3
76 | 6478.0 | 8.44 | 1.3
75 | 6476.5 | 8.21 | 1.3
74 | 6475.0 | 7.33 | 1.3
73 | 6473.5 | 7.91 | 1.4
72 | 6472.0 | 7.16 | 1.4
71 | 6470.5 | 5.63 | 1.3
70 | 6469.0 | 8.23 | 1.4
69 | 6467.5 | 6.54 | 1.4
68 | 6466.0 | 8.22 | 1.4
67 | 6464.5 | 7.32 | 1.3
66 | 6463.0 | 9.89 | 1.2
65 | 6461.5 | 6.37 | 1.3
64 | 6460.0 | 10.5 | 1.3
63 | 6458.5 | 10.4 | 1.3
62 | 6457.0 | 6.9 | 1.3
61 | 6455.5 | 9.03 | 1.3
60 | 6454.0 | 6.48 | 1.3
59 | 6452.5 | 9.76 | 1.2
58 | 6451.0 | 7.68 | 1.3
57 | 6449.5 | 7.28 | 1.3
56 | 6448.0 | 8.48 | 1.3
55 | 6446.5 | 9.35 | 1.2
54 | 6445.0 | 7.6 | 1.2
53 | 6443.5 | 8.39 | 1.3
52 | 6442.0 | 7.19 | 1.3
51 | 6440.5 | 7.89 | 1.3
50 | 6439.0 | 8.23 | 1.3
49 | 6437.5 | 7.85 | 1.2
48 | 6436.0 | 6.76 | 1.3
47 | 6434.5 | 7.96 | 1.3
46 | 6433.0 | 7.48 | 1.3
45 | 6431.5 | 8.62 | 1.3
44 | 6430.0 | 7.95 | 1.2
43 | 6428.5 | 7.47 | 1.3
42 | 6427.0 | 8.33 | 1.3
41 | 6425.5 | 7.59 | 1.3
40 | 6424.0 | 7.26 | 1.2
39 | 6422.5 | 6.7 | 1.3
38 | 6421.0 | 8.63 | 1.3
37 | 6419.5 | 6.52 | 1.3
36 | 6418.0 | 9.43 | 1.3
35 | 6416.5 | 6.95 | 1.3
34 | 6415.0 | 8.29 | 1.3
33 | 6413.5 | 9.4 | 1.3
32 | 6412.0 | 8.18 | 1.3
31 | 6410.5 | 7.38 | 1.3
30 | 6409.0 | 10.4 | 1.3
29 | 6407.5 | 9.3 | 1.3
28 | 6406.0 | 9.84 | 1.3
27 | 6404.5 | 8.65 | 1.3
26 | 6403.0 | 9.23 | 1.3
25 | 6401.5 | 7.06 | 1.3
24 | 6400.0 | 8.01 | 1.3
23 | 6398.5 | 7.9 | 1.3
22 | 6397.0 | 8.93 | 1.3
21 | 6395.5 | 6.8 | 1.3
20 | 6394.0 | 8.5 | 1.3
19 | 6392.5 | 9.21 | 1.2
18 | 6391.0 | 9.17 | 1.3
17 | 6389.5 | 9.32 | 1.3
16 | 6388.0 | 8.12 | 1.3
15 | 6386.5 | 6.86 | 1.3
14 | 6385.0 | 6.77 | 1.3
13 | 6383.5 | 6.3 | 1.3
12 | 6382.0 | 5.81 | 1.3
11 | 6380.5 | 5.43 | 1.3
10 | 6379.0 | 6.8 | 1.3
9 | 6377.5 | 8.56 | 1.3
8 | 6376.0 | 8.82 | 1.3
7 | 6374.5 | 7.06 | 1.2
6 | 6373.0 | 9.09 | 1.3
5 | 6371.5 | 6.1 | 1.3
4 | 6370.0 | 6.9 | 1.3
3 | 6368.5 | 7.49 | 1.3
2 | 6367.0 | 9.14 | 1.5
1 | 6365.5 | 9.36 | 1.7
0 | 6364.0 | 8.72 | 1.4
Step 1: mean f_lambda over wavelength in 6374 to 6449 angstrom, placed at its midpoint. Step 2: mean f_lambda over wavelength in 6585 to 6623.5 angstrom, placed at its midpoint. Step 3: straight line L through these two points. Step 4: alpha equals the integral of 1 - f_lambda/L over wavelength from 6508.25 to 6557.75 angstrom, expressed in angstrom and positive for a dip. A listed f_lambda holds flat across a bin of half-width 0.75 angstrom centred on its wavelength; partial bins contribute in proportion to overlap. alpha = 1.4 angstrom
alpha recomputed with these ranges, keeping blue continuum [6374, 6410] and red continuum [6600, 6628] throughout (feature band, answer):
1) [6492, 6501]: 0.19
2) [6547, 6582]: 0.12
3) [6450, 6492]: -1.26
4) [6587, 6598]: -0.45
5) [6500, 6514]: 1.07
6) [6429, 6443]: 0.39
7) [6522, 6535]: -0.35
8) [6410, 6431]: 0.35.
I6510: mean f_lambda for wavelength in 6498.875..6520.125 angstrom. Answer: 7.05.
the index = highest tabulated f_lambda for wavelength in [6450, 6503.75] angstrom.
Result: 10.5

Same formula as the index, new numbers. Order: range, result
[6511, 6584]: 11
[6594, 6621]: 9.58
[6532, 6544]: 9.48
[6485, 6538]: 9.93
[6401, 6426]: 10.4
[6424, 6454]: 9.76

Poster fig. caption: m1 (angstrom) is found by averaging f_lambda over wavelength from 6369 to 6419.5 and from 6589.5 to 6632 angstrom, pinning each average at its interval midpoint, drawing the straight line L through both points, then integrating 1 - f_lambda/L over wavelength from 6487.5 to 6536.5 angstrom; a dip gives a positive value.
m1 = 1.03 angstrom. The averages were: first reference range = 7.99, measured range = 7.75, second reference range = 7.85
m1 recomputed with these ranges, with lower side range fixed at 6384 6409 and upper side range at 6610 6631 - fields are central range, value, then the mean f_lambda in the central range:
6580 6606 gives 1.0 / 7.67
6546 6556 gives 0.9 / 7.32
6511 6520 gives 1.2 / 7.07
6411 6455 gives 2.1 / 7.92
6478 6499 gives -1.1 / 8.62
